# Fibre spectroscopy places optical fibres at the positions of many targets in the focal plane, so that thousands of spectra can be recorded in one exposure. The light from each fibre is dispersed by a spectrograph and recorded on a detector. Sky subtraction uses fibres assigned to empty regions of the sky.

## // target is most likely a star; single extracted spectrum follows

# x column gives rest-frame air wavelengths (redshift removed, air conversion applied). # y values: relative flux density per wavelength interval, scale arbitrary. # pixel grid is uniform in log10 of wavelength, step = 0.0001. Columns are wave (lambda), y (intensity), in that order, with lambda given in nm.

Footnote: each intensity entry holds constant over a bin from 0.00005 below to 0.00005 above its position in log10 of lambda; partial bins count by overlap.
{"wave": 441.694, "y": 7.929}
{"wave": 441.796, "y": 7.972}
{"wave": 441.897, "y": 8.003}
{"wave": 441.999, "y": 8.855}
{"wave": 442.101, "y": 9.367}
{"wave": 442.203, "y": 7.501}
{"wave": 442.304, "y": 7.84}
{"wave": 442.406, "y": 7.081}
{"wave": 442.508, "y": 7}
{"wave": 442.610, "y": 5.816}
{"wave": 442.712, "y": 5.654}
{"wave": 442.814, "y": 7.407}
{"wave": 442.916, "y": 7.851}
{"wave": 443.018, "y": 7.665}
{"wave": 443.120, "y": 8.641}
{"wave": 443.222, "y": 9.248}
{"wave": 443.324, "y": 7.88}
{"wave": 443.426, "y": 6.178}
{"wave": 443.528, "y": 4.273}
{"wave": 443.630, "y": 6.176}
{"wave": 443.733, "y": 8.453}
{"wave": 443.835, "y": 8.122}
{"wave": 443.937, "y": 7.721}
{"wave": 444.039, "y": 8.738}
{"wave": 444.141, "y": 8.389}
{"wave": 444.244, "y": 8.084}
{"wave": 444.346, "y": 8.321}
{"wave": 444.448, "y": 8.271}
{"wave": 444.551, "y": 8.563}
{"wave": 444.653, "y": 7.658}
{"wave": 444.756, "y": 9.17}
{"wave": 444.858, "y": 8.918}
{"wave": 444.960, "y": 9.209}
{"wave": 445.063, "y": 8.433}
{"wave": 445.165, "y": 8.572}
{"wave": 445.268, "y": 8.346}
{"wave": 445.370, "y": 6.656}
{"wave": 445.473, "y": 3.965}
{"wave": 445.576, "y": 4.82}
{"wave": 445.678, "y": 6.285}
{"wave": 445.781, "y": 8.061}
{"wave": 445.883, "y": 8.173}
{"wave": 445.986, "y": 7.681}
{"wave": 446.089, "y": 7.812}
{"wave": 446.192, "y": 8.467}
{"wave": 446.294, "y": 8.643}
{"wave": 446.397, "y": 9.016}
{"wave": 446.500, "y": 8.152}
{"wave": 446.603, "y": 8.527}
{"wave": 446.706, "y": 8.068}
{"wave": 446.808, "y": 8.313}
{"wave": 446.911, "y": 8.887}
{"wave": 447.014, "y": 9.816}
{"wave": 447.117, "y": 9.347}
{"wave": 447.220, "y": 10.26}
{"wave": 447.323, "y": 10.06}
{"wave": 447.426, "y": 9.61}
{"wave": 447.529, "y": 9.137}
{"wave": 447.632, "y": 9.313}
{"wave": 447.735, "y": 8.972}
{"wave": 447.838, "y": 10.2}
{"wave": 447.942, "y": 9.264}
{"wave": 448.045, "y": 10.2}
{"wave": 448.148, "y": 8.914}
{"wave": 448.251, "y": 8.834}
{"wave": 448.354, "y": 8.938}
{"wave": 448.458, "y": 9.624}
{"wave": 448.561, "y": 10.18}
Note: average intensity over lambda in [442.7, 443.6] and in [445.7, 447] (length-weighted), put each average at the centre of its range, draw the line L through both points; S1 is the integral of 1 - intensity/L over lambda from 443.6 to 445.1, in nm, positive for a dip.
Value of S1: -0.13 nm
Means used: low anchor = 7.25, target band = 8.31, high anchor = 8.31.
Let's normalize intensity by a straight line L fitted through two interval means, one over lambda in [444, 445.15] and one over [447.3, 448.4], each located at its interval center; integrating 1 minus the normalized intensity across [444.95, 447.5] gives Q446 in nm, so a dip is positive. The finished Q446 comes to 0.22 nm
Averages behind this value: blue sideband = 8.52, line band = 8.2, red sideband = 9.39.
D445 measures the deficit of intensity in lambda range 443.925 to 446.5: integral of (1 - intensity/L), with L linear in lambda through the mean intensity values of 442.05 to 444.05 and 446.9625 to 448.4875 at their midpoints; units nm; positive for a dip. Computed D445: 0.13 nm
